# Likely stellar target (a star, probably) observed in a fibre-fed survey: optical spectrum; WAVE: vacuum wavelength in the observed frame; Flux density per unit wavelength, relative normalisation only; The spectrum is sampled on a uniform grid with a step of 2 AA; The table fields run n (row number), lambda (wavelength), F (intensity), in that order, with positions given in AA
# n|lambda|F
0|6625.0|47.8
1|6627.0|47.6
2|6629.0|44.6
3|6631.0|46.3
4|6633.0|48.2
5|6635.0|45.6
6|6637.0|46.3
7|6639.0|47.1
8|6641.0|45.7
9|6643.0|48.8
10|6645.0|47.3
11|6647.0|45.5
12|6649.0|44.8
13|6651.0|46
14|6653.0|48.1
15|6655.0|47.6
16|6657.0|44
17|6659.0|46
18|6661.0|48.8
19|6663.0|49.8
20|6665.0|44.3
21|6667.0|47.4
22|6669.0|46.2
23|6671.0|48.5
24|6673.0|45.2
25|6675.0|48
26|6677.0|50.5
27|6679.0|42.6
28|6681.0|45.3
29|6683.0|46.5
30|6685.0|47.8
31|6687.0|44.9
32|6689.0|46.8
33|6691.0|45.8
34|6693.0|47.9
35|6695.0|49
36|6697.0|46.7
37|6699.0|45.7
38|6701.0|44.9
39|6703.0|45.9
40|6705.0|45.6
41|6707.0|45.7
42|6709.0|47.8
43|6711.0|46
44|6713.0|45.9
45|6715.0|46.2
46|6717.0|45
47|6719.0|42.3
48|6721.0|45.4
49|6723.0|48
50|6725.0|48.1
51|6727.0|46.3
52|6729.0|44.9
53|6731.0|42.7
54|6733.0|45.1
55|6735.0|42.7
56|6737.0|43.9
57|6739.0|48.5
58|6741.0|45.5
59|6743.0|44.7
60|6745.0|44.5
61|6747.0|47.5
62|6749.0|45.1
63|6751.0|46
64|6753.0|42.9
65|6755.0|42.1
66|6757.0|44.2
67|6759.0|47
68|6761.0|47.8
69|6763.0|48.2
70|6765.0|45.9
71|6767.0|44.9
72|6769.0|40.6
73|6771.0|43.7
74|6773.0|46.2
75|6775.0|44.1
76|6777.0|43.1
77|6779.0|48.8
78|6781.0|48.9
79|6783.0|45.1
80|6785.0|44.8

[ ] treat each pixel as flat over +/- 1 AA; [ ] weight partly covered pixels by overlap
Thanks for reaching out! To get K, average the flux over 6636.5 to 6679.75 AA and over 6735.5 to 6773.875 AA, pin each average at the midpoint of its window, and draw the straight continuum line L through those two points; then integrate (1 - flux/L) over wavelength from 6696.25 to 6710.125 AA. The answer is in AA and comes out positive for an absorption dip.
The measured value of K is 0.0 AA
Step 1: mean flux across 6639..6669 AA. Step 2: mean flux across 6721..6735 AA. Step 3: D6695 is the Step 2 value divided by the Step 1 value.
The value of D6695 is 1.0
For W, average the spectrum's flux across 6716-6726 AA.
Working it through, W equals 45.8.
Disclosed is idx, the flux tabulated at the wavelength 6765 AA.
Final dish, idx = 45.9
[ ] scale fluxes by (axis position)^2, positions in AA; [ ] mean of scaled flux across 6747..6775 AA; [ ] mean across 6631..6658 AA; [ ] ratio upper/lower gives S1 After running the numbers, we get 1.0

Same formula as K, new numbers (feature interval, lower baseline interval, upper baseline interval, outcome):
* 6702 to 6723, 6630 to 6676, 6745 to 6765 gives 0.2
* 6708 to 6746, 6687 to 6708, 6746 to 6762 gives 0.3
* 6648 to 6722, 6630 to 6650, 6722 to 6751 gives -0.4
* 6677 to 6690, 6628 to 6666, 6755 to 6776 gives 0.0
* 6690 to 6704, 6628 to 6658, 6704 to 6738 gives -0.3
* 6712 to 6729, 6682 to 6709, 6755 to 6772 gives 0.0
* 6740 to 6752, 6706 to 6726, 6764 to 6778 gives -0.2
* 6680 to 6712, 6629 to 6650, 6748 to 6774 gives -0.4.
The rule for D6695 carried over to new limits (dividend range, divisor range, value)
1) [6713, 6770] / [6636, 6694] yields 0.97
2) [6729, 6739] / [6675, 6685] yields 0.95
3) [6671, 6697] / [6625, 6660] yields 1.01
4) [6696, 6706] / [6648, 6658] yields 0.99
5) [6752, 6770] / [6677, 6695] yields 0.97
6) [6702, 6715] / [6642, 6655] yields 0.99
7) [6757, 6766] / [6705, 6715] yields 1.01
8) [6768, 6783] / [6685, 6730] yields 0.98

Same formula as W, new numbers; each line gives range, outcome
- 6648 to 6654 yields 46.3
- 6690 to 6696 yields 47.6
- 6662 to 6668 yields 47.2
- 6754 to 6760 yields 44.4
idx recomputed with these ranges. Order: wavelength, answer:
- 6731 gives 42.7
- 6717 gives 45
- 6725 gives 48.1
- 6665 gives 44.3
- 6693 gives 47.9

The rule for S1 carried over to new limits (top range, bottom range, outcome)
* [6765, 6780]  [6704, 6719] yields 0.99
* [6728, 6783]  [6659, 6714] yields 0.99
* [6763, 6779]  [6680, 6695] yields 0.98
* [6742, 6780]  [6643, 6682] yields 1.00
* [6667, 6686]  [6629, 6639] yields 1.02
